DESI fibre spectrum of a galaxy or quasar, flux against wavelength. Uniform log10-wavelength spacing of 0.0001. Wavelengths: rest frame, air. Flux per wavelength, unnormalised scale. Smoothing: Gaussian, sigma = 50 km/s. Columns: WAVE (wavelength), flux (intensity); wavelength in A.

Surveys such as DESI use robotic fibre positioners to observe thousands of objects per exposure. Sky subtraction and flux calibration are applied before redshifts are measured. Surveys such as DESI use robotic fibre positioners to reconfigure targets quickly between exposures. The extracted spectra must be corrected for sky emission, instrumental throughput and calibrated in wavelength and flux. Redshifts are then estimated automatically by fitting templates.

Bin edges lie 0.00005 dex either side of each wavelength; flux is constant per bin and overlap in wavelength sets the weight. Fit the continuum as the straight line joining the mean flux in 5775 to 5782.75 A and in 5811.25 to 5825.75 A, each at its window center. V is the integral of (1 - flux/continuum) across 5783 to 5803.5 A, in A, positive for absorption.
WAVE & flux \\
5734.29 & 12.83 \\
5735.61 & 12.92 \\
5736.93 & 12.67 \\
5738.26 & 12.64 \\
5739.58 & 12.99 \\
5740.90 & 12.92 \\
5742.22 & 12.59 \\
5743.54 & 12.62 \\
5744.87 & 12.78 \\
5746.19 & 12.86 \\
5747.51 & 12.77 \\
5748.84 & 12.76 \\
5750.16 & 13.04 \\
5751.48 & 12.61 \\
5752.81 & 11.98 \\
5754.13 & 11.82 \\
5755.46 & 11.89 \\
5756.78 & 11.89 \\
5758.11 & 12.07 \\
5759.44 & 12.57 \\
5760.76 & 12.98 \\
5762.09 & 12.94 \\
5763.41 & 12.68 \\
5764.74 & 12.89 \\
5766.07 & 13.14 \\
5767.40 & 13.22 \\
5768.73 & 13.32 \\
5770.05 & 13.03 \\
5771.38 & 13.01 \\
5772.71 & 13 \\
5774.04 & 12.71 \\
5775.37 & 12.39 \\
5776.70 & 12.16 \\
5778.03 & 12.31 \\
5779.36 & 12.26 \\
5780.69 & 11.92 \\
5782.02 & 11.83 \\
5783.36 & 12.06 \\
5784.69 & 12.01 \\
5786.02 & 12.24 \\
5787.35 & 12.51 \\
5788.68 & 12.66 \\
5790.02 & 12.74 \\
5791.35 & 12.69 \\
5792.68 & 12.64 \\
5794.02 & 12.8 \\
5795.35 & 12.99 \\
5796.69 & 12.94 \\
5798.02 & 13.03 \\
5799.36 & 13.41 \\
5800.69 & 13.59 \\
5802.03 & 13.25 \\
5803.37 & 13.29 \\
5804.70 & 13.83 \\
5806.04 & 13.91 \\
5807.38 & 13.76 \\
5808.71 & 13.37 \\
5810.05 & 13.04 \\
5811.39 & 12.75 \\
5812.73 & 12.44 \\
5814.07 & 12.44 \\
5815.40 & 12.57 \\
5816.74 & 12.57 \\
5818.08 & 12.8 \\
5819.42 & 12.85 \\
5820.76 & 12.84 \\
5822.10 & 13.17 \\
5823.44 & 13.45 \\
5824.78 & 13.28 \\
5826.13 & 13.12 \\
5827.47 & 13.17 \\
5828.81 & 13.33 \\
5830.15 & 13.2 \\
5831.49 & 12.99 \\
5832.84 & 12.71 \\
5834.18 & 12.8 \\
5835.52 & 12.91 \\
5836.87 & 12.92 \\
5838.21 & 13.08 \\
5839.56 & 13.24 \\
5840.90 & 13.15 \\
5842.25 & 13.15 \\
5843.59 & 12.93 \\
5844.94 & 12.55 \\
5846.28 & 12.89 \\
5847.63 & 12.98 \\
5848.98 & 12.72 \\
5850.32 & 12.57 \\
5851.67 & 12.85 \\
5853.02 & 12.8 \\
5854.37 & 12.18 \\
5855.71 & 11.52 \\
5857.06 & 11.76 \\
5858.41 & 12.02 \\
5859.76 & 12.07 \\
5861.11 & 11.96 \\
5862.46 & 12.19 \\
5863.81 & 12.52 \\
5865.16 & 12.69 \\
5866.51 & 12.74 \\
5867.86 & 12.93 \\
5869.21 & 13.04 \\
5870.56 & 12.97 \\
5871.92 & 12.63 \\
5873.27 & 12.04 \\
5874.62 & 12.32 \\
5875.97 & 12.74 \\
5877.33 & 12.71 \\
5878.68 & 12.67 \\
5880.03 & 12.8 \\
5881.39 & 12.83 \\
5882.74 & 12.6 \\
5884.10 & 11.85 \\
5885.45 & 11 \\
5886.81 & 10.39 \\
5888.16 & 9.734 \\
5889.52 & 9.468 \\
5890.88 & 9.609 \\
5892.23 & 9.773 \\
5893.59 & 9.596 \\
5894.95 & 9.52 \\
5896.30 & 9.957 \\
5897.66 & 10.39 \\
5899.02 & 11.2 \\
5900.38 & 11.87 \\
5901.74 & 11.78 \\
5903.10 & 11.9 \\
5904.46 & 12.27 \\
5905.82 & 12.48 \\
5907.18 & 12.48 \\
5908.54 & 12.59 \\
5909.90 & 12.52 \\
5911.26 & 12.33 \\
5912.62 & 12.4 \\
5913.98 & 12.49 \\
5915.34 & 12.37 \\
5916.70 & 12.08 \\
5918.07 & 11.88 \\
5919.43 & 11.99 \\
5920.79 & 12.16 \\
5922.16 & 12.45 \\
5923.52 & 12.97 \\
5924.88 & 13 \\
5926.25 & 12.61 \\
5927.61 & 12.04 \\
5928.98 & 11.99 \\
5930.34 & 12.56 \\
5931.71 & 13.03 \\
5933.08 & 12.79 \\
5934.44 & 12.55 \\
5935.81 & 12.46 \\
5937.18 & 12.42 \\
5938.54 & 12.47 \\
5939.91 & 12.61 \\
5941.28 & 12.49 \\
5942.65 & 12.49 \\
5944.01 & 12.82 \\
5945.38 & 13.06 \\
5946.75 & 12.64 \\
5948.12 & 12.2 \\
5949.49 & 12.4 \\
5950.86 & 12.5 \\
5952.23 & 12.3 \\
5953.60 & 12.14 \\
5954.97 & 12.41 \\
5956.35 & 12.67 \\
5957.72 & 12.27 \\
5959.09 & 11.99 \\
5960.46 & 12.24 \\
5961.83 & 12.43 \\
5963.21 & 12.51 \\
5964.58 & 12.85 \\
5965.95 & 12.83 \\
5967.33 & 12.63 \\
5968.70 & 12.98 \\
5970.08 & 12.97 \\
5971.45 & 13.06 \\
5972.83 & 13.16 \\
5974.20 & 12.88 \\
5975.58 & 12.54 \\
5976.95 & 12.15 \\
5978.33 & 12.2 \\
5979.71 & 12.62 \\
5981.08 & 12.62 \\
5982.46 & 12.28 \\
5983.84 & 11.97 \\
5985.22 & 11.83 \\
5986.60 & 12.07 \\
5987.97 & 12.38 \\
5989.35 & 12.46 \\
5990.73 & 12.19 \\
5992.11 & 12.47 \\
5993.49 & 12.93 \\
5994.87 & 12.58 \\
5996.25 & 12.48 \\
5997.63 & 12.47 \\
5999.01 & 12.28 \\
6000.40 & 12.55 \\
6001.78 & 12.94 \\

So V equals -0.7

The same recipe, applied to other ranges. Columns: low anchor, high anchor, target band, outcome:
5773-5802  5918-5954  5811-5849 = -1.1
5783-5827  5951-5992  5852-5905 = 4.2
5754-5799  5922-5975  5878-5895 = 2.2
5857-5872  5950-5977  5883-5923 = 3.5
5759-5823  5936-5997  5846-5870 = 0.5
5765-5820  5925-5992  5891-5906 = 2.1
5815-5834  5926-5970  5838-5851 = 0.0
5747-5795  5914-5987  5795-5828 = -1.5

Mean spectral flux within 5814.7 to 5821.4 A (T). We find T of 12.7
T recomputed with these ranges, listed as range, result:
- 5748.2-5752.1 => 12.8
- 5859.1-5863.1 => 12.1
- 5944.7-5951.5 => 12.6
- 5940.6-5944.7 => 12.6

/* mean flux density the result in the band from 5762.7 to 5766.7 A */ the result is 12.9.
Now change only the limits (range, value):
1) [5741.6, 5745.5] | 12.6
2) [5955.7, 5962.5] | 12.3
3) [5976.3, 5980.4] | 12.3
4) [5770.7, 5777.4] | 12.6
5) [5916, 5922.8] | 12.1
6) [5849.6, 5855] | 12.6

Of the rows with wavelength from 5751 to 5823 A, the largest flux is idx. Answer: 13.91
